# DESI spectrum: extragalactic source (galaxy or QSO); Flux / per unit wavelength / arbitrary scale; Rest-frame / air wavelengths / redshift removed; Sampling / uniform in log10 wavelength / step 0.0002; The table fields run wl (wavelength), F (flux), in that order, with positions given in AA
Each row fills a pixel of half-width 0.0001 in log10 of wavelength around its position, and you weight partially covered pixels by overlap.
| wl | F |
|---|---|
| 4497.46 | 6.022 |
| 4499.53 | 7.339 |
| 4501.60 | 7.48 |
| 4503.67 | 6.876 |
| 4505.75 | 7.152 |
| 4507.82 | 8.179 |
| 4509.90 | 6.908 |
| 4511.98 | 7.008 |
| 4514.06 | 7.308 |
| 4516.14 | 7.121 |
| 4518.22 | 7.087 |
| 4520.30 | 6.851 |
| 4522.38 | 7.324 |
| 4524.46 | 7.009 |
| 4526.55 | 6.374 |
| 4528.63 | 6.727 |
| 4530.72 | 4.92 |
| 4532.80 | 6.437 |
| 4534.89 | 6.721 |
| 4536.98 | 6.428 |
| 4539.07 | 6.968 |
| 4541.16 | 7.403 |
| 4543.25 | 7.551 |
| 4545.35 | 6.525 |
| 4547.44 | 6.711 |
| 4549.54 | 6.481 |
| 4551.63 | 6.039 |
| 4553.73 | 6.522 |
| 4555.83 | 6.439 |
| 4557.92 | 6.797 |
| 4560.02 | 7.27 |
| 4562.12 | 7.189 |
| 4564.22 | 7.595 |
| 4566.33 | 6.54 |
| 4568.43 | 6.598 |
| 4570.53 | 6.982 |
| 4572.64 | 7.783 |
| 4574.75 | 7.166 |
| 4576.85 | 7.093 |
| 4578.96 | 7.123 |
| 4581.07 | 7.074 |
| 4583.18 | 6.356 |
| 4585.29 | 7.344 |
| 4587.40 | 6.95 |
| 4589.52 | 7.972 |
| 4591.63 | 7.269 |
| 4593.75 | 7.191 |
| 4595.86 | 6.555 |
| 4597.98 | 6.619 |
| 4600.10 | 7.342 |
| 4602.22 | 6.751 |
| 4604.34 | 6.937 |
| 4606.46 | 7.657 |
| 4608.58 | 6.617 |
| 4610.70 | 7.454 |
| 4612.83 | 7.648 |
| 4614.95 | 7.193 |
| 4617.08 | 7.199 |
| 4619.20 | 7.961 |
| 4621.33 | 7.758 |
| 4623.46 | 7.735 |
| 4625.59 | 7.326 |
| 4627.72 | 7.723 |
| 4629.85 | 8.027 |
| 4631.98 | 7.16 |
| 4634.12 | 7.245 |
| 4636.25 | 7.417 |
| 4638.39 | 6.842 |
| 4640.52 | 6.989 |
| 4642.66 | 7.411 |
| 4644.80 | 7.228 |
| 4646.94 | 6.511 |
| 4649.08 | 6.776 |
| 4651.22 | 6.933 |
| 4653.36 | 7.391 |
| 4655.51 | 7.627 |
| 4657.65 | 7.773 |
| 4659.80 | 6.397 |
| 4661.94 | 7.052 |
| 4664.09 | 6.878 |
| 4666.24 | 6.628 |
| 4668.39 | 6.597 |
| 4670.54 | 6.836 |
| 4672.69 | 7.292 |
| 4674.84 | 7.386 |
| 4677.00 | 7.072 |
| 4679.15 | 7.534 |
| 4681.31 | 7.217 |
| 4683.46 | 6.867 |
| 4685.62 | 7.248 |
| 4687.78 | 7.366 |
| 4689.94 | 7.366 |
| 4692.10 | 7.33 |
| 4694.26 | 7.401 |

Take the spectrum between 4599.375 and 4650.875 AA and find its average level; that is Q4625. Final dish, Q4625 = 7.28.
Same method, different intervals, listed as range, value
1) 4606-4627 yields 7.45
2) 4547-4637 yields 7.14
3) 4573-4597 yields 7.12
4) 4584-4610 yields 7.1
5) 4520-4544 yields 6.71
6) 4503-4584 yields 6.89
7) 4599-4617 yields 7.2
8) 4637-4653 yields 6.99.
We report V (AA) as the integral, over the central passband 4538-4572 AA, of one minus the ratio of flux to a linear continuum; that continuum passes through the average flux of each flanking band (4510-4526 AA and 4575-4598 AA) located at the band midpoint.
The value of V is 1.0 AA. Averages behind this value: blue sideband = 7.07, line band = 6.86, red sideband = 7.07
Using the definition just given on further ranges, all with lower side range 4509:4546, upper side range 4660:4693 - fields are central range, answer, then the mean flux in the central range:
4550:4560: 0.5 AA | 6.54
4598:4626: -1.4 AA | 7.33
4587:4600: -0.3 AA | 7.11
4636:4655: -0.1 AA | 7.05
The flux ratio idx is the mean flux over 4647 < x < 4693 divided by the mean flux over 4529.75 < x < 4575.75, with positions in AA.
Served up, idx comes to 1.0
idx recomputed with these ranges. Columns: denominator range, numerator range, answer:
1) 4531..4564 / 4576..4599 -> 1.05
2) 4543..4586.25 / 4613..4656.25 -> 1.06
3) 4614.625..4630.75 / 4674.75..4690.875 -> 0.95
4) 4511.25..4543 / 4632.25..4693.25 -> 1.05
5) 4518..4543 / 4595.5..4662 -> 1.08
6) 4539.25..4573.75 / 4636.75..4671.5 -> 1.01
